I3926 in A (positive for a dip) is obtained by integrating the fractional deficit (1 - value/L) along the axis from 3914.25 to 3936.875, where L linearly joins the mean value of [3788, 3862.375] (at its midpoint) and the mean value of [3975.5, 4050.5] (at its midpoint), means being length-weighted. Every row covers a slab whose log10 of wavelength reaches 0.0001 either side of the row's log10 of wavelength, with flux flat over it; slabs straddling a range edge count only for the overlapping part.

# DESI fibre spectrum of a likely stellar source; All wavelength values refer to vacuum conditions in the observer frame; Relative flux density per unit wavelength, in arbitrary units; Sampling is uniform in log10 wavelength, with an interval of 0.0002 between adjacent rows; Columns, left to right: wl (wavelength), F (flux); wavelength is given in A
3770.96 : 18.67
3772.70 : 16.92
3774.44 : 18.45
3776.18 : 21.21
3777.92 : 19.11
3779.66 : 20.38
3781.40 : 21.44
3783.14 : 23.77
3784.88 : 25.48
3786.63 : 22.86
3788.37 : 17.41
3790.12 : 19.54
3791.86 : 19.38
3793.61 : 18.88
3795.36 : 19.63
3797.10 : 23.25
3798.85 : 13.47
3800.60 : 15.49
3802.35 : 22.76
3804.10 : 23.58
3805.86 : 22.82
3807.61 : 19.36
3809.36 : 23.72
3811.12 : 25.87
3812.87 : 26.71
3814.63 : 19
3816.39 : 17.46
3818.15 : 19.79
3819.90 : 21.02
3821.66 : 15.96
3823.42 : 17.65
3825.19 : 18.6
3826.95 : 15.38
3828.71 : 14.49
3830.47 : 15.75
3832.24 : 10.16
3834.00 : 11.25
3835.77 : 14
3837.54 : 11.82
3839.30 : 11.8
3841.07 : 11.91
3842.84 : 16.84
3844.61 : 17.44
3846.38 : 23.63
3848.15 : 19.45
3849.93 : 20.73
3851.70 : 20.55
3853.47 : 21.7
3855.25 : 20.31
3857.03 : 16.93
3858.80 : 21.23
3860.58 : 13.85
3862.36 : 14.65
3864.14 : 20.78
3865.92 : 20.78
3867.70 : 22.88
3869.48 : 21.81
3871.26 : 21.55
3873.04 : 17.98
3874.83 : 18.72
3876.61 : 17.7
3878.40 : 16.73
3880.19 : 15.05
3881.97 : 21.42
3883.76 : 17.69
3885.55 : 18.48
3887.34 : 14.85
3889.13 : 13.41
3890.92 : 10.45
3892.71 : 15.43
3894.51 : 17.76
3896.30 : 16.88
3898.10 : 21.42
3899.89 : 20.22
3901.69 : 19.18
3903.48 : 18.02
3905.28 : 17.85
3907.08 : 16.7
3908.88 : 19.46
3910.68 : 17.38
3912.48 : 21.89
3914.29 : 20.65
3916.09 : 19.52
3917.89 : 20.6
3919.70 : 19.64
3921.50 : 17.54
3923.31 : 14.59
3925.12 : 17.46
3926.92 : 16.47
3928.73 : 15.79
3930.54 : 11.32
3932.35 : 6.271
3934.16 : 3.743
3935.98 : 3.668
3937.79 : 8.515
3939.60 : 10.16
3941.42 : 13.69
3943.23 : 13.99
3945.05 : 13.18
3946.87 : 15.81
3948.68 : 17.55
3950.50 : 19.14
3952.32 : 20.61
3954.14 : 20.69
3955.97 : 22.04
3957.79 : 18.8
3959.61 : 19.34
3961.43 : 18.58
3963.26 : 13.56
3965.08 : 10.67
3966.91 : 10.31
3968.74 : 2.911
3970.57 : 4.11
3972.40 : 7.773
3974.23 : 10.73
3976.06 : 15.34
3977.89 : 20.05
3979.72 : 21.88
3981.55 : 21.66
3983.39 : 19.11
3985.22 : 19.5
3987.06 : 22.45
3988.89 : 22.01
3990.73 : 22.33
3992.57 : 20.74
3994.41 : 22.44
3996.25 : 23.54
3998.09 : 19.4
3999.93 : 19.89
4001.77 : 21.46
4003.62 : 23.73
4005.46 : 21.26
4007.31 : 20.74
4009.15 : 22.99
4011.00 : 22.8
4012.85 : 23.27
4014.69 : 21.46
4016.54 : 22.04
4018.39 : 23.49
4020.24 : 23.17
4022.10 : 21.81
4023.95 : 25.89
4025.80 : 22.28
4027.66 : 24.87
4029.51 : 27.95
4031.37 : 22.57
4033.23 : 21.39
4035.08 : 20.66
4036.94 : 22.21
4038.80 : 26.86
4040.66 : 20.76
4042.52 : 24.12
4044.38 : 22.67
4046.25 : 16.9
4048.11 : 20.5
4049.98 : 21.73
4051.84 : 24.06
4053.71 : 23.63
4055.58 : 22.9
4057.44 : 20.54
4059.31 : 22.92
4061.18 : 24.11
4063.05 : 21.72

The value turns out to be 6.8 A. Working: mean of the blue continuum 18.3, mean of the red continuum 22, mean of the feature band 14.2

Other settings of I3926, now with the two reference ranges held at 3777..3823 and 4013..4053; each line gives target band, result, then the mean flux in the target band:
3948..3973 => 8.3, 14.8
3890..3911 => 3.9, 17.6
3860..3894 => 5.9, 17.6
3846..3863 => 1.5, 19.2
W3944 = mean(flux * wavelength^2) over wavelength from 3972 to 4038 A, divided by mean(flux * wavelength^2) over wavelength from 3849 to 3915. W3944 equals 1.23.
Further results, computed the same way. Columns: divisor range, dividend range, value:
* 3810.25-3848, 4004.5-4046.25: 1.48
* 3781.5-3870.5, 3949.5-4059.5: 1.18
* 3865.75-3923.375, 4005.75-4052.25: 1.32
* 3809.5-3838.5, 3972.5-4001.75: 1.24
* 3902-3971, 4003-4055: 1.57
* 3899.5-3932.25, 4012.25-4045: 1.39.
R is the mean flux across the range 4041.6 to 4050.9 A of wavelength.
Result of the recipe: 21.2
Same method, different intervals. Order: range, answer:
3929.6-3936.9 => 6.3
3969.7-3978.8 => 11.6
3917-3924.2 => 18.1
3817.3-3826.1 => 18.6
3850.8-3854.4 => 21.1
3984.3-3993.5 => 21.4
